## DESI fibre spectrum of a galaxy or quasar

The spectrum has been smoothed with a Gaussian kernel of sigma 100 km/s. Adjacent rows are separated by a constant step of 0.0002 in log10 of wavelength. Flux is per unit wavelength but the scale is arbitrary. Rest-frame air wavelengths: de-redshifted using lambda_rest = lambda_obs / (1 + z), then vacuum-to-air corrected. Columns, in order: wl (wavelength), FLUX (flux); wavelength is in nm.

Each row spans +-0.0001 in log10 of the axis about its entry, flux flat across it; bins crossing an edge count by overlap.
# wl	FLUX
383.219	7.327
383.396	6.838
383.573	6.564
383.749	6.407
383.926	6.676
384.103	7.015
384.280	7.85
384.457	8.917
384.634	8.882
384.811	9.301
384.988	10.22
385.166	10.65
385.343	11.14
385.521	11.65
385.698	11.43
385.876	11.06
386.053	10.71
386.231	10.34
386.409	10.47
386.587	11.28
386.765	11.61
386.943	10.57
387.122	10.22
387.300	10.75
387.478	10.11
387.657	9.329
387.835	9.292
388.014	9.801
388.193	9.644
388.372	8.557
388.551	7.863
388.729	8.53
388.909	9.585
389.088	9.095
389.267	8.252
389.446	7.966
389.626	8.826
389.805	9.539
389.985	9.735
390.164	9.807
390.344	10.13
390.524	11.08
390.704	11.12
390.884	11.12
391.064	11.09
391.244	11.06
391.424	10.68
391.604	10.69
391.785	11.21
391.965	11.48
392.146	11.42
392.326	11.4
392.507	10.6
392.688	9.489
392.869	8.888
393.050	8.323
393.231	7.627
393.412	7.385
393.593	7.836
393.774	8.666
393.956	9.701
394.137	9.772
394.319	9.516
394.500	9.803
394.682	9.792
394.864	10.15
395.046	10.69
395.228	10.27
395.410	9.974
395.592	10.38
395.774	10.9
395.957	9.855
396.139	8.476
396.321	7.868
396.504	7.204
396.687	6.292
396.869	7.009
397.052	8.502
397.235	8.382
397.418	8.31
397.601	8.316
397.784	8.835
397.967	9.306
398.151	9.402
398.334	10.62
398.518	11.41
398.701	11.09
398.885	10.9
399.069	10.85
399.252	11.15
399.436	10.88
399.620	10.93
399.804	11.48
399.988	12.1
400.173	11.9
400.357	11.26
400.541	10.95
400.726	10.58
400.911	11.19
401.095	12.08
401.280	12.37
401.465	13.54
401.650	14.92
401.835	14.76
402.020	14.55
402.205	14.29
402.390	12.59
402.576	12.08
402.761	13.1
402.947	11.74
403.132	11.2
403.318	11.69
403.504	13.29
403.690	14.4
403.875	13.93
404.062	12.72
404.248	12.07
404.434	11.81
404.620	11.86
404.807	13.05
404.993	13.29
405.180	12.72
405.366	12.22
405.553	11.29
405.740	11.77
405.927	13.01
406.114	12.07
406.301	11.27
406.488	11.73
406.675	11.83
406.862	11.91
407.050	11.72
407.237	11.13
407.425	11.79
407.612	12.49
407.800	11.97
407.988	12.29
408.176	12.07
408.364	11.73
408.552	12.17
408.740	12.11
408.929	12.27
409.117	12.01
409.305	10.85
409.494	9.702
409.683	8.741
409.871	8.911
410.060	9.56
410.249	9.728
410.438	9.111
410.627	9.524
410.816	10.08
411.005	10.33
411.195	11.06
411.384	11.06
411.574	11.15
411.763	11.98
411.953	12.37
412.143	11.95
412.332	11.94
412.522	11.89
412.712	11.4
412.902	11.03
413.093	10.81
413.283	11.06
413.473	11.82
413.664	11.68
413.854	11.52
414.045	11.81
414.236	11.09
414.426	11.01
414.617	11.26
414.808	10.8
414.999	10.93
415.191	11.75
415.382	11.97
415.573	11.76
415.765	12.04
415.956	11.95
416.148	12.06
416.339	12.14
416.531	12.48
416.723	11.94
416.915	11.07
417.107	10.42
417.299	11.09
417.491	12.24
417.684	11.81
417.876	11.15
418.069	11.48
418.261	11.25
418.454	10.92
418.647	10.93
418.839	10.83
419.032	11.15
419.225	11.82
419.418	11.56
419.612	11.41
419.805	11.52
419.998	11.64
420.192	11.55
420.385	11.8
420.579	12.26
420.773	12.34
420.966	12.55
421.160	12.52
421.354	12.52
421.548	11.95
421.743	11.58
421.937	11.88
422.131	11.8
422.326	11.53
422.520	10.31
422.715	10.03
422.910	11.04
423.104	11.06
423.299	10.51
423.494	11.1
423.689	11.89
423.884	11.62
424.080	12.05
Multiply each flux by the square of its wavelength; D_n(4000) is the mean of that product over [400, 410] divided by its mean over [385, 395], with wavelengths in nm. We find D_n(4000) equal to 1.31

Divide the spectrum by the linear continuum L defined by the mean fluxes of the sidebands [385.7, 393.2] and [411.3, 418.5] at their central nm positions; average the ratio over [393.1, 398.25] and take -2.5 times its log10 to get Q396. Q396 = 0.17 mag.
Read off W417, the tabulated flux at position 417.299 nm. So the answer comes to 11.09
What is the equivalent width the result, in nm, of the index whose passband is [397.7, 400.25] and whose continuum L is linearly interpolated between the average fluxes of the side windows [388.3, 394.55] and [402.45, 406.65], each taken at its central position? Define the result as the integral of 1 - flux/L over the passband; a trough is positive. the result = 0.102 nm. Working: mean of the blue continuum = 9.66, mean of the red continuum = 12.4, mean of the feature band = 10.8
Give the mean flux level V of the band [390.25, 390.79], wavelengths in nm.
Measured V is 10.8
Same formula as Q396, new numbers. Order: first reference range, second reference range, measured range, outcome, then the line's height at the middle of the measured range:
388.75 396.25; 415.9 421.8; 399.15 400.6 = -0.101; 10.3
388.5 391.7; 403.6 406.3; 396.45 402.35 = 0.071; 11.5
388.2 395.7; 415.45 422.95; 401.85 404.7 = -0.215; 10.5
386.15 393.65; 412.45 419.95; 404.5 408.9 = -0.112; 10.9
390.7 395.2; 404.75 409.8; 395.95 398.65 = 0.213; 10.5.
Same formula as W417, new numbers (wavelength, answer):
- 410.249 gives 9.728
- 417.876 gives 11.15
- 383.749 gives 6.407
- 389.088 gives 9.095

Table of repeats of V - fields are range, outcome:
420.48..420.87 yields 12.3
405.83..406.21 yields 12.5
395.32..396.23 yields 9.92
